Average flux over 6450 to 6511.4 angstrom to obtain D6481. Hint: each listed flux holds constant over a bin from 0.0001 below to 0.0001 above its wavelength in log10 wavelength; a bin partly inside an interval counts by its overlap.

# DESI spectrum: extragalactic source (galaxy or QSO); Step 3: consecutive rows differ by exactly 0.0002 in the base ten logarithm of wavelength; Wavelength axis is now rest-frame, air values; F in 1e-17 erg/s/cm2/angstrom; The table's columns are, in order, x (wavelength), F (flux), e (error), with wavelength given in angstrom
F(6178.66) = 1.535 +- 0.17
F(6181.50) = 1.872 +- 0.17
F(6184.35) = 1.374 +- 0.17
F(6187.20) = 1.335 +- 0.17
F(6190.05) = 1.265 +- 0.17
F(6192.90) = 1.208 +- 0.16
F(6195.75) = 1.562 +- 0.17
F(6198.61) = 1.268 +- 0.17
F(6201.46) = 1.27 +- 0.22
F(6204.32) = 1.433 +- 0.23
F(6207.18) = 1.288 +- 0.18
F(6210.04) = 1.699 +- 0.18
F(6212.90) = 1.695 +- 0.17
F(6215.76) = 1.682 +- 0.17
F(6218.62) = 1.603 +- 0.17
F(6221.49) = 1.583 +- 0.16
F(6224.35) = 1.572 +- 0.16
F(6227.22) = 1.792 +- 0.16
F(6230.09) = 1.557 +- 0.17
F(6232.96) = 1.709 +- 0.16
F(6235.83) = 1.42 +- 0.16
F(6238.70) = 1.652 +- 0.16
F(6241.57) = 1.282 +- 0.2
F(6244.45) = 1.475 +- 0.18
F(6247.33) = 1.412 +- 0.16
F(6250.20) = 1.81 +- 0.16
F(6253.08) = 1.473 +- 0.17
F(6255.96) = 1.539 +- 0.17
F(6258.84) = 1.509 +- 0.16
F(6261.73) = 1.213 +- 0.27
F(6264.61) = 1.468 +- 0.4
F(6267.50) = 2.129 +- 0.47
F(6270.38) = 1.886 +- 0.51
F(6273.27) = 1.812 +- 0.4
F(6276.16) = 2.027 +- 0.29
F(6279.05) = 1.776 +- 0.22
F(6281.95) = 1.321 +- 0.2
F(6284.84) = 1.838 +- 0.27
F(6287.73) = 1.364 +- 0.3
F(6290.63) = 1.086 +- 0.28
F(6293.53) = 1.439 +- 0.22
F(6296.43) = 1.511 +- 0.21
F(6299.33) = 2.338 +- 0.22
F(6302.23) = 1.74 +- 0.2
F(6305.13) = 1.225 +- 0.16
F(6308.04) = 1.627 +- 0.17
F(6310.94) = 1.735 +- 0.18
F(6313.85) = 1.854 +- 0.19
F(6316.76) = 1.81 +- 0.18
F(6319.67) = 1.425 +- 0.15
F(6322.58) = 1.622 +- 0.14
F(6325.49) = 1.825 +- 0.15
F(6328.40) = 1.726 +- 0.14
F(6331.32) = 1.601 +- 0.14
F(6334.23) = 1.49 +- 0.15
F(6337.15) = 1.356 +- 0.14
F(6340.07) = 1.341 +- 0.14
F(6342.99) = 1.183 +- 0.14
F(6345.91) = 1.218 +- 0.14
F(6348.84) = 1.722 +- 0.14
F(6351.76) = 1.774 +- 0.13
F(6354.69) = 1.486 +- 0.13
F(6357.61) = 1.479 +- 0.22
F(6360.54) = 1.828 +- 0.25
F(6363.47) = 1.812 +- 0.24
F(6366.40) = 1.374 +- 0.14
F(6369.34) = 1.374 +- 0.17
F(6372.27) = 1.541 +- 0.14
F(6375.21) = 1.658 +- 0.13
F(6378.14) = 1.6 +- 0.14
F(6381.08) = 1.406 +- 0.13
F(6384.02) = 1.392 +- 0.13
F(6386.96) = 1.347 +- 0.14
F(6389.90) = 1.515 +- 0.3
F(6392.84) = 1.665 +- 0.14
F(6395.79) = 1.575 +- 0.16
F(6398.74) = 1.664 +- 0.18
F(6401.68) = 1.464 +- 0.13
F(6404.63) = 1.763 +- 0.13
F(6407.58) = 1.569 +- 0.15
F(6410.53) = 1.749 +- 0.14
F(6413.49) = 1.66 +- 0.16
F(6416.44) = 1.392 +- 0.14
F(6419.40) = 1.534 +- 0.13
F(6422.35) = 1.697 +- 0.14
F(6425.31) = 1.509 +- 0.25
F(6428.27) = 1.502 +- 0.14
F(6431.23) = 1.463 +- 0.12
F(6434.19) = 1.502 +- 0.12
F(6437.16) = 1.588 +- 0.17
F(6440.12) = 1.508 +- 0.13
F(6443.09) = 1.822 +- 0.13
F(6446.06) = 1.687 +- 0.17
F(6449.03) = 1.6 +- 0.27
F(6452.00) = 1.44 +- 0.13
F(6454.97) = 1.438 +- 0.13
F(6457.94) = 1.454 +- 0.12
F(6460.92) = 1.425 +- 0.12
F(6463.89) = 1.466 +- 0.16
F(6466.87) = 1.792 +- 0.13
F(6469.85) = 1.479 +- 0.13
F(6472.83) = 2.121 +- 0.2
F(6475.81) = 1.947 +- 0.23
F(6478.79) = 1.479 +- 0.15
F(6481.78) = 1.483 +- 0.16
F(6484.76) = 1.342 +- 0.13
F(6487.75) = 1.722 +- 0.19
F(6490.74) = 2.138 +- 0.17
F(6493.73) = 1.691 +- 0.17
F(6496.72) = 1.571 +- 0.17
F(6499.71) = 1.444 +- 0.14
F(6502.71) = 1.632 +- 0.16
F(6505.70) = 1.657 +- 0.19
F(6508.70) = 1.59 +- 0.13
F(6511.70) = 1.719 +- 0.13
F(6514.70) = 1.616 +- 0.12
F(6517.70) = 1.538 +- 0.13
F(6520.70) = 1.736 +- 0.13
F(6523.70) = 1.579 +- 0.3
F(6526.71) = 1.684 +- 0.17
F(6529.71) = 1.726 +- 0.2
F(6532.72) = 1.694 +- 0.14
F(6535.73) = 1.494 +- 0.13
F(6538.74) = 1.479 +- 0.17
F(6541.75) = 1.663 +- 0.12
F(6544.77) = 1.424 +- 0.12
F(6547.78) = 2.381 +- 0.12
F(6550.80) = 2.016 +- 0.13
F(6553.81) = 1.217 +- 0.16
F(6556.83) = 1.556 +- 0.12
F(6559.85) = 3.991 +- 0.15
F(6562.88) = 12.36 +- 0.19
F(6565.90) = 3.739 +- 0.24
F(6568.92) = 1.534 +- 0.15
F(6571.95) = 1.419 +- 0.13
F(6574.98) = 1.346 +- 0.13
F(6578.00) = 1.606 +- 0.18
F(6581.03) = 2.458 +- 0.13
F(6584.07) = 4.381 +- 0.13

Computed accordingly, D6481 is 1.62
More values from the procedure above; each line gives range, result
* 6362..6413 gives 1.56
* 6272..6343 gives 1.61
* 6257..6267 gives 1.47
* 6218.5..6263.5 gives 1.53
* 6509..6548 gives 1.65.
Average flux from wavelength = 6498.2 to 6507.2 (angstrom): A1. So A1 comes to 1.58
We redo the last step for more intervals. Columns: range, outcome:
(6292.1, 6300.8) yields 1.76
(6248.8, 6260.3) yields 1.58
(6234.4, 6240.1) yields 1.54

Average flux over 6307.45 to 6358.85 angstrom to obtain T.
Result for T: 1.57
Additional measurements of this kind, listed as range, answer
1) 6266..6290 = 1.74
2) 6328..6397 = 1.52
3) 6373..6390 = 1.49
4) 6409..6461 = 1.56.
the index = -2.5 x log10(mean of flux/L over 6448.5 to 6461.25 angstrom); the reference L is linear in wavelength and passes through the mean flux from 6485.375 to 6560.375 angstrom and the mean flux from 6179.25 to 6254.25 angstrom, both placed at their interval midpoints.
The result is 0.146 mag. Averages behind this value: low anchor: 1.51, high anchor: 1.72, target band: 1.47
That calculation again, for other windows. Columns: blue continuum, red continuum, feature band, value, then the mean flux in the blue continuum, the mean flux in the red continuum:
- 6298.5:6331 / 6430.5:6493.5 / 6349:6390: 0.084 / 1.7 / 1.62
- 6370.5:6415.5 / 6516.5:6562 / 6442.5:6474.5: 0.089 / 1.57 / 1.96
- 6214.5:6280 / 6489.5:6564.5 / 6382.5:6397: 0.266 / 1.62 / 2.19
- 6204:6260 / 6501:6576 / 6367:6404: 0.243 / 1.56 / 2.24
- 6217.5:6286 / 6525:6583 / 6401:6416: 0.254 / 1.62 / 2.47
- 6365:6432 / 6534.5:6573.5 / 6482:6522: 0.402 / 1.54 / 2.8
